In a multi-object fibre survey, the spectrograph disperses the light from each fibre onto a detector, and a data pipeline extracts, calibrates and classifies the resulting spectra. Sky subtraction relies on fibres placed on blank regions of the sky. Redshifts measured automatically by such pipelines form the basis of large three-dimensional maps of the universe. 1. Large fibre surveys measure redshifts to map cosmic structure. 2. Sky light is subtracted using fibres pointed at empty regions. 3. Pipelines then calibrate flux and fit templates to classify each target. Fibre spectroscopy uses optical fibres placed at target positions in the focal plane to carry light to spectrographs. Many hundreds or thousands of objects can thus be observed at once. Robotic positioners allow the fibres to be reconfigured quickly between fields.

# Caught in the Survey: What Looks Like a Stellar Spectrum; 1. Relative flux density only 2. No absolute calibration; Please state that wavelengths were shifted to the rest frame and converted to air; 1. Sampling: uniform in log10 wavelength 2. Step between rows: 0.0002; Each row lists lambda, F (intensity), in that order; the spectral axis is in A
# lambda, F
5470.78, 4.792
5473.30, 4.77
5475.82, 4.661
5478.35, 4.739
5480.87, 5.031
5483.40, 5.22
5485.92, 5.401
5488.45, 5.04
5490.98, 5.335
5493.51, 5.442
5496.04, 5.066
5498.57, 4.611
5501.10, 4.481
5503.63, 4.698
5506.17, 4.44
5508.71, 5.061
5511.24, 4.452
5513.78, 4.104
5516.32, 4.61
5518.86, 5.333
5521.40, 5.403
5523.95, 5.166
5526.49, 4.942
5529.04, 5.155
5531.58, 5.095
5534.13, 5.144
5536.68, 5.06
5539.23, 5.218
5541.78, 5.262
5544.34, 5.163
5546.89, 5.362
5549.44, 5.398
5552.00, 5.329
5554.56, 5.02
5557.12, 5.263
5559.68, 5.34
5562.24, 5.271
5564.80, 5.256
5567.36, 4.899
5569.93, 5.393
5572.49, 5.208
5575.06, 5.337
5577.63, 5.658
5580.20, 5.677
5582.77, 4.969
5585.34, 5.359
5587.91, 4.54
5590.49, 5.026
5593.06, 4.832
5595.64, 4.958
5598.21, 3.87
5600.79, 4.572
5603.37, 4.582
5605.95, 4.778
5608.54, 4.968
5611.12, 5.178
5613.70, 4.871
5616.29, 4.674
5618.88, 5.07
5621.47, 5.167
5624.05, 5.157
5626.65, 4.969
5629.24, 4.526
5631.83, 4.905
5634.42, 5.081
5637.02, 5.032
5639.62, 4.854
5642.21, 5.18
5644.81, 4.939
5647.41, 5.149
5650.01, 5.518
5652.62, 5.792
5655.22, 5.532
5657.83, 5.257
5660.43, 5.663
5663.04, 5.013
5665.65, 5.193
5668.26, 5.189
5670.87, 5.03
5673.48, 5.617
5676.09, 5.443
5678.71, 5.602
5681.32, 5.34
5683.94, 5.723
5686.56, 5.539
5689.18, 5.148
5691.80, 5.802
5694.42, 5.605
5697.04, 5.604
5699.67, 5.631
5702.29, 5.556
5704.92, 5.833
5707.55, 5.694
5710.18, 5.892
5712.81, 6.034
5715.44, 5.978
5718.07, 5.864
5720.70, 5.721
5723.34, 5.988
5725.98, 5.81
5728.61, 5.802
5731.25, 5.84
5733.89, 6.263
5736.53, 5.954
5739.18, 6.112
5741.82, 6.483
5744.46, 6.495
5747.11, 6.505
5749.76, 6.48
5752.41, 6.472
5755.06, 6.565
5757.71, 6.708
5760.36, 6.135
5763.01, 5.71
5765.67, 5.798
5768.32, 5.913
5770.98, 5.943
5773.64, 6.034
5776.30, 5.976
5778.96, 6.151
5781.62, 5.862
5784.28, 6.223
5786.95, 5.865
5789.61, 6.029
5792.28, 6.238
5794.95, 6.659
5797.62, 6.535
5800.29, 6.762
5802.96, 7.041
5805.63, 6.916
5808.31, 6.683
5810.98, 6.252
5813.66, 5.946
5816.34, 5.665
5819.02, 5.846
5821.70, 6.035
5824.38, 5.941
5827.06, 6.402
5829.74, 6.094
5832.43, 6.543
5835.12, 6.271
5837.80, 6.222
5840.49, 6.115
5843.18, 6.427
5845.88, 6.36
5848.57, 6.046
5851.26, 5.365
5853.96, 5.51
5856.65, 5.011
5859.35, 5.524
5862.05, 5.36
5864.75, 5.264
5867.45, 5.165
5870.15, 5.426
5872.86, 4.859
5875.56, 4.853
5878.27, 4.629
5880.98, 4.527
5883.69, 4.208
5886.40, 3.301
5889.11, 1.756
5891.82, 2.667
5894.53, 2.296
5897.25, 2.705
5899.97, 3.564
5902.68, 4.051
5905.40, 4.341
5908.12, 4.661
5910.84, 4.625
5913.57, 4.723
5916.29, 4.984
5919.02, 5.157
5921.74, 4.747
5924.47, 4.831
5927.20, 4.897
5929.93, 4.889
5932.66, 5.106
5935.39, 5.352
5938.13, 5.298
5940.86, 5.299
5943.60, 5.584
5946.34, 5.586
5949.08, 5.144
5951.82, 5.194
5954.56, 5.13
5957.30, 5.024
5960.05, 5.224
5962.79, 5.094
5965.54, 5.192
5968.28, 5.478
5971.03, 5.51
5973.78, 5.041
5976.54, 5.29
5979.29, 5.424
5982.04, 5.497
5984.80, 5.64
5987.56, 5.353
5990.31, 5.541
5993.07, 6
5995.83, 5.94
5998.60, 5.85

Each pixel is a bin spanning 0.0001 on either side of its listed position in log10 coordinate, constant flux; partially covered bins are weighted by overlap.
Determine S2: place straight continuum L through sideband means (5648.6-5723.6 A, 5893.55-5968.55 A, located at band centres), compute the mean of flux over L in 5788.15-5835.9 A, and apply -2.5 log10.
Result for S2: -0.22 mag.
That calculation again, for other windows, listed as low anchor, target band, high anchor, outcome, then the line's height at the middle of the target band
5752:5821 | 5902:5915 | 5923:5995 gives 0.23 mag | 5.57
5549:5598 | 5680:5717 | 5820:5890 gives -0.08 mag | 5.26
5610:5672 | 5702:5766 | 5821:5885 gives -0.14 mag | 5.33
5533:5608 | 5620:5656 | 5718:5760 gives 0.08 mag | 5.54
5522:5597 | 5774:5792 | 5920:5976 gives -0.16 mag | 5.18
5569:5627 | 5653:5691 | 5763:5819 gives 0.01 mag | 5.45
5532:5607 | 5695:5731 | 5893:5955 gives -0.18 mag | 4.93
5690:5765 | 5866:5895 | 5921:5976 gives 0.33 mag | 5.44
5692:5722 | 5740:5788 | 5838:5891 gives -0.13 mag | 5.5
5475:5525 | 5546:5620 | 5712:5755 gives 0.06 mag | 5.35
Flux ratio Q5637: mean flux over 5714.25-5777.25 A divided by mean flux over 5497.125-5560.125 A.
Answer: 1.22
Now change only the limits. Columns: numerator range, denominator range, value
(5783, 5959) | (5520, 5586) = 1.01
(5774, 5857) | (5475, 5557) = 1.23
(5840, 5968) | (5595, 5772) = 0.87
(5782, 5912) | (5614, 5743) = 0.98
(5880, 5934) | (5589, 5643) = 0.84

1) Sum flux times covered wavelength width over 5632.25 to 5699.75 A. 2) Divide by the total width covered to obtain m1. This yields 5.35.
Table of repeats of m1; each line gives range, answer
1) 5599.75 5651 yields 4.96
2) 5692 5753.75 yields 5.98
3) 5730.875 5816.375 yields 6.26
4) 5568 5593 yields 5.21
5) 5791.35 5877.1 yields 5.97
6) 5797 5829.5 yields 6.32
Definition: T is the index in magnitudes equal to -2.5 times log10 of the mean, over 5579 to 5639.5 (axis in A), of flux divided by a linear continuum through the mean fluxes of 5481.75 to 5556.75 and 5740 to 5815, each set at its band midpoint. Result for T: 0.12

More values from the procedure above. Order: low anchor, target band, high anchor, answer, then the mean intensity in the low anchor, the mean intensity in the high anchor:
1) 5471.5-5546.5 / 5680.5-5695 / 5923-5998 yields -0.09 mag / 4.97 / 5.32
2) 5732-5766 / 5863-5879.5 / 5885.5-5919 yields -0.19 mag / 6.29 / 3.71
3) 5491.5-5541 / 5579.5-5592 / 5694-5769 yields 0.04 mag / 4.93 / 6.02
